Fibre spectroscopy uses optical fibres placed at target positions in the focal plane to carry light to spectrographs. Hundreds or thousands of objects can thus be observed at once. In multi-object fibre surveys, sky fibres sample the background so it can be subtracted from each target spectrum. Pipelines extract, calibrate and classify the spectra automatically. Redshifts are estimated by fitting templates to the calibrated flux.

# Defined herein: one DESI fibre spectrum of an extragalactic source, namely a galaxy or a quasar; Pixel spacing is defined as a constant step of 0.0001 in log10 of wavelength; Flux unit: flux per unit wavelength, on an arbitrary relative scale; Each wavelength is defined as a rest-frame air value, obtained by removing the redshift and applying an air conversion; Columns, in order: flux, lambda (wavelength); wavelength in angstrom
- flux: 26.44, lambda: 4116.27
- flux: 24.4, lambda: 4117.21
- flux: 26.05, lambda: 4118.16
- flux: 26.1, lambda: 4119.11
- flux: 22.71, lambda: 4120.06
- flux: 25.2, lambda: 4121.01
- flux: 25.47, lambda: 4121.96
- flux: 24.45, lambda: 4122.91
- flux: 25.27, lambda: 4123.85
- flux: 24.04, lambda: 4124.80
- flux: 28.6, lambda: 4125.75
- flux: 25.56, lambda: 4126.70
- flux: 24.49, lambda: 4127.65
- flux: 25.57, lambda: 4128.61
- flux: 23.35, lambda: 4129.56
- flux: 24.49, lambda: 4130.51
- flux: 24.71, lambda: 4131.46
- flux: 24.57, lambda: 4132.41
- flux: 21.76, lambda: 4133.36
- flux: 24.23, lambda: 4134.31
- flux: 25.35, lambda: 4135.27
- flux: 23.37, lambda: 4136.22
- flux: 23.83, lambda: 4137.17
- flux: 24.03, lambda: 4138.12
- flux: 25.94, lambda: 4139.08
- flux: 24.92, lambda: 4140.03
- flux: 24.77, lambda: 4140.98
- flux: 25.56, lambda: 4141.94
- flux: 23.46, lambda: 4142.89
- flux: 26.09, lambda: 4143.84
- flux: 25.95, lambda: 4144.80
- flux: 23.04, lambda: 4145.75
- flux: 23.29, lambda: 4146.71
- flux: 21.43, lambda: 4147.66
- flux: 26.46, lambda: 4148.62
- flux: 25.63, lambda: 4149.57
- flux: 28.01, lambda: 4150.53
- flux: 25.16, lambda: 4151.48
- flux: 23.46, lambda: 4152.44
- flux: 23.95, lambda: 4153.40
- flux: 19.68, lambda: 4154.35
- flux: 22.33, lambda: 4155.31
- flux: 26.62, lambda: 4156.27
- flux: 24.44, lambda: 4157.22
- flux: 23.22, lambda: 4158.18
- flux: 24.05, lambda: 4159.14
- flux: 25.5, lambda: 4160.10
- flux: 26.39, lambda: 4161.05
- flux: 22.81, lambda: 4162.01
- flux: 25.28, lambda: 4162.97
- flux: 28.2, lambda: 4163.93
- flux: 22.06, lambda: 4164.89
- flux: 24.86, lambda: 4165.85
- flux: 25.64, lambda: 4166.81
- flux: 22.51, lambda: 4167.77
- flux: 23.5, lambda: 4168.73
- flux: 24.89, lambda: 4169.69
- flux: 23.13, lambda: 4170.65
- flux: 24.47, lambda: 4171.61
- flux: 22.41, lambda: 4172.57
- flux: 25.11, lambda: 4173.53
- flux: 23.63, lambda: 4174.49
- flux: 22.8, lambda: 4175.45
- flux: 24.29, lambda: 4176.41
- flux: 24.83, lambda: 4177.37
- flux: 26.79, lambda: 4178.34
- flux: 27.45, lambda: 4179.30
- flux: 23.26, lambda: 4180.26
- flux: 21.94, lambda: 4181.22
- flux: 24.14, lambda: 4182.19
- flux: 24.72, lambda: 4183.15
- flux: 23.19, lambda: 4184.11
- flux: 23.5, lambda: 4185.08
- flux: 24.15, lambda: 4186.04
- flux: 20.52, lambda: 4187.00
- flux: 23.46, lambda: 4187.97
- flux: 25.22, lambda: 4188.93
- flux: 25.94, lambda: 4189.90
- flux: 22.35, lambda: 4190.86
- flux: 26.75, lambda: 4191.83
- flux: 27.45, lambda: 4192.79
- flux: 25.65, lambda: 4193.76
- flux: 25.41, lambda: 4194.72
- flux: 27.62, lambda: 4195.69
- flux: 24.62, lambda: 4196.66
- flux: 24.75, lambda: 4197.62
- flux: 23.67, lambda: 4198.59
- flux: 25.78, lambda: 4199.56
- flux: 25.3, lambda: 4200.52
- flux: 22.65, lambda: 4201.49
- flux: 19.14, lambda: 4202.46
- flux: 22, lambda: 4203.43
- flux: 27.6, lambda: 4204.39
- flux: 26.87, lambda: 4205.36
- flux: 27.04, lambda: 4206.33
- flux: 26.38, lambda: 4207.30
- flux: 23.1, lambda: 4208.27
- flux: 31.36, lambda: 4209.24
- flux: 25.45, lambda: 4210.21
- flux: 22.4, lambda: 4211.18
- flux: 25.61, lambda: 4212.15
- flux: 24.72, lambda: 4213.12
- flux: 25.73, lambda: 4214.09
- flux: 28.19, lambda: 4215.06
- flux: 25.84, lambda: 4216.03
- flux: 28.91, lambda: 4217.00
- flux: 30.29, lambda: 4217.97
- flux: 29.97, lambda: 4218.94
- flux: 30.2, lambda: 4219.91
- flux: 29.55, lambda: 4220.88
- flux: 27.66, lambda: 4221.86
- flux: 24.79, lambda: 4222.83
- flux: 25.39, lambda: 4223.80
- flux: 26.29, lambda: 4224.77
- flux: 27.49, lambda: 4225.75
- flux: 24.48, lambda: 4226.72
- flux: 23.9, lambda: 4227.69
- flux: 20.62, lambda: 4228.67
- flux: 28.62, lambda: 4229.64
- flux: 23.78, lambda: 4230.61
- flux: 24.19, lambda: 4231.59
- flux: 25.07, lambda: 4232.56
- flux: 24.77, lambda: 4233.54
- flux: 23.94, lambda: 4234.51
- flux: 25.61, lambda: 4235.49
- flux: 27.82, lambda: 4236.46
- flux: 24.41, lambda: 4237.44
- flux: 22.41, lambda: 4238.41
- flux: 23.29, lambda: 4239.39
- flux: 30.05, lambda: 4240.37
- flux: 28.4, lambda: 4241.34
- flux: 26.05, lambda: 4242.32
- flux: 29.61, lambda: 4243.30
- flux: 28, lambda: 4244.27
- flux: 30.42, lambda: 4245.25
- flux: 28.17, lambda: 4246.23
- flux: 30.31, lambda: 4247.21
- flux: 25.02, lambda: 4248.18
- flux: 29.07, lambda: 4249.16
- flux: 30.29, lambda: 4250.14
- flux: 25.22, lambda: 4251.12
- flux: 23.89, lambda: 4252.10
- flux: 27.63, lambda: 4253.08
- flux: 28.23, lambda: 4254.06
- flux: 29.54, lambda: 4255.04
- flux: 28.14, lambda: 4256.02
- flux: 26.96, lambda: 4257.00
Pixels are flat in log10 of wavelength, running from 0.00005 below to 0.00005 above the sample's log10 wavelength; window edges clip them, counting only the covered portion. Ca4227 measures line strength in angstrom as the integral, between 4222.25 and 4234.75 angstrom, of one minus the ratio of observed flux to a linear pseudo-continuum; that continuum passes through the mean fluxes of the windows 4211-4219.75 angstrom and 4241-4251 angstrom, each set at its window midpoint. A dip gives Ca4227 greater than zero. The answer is 1.3 angstrom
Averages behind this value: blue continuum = 27.2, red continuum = 28.4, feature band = 24.9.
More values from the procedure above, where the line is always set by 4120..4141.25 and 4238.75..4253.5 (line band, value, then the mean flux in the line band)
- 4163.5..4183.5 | 1.1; 24.3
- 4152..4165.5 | 0.7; 24.1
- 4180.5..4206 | 1.8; 24.4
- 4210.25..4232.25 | 0.6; 26.3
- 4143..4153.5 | 0.2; 24.7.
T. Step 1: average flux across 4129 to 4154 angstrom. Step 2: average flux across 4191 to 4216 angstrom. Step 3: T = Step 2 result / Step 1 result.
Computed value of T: 1.04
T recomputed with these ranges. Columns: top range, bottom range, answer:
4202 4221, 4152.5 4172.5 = 1.10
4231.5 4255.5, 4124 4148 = 1.10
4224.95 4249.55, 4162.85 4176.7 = 1.09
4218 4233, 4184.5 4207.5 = 1.06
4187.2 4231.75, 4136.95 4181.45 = 1.05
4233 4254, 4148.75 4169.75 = 1.10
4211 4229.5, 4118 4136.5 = 1.07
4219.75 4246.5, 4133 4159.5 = 1.08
